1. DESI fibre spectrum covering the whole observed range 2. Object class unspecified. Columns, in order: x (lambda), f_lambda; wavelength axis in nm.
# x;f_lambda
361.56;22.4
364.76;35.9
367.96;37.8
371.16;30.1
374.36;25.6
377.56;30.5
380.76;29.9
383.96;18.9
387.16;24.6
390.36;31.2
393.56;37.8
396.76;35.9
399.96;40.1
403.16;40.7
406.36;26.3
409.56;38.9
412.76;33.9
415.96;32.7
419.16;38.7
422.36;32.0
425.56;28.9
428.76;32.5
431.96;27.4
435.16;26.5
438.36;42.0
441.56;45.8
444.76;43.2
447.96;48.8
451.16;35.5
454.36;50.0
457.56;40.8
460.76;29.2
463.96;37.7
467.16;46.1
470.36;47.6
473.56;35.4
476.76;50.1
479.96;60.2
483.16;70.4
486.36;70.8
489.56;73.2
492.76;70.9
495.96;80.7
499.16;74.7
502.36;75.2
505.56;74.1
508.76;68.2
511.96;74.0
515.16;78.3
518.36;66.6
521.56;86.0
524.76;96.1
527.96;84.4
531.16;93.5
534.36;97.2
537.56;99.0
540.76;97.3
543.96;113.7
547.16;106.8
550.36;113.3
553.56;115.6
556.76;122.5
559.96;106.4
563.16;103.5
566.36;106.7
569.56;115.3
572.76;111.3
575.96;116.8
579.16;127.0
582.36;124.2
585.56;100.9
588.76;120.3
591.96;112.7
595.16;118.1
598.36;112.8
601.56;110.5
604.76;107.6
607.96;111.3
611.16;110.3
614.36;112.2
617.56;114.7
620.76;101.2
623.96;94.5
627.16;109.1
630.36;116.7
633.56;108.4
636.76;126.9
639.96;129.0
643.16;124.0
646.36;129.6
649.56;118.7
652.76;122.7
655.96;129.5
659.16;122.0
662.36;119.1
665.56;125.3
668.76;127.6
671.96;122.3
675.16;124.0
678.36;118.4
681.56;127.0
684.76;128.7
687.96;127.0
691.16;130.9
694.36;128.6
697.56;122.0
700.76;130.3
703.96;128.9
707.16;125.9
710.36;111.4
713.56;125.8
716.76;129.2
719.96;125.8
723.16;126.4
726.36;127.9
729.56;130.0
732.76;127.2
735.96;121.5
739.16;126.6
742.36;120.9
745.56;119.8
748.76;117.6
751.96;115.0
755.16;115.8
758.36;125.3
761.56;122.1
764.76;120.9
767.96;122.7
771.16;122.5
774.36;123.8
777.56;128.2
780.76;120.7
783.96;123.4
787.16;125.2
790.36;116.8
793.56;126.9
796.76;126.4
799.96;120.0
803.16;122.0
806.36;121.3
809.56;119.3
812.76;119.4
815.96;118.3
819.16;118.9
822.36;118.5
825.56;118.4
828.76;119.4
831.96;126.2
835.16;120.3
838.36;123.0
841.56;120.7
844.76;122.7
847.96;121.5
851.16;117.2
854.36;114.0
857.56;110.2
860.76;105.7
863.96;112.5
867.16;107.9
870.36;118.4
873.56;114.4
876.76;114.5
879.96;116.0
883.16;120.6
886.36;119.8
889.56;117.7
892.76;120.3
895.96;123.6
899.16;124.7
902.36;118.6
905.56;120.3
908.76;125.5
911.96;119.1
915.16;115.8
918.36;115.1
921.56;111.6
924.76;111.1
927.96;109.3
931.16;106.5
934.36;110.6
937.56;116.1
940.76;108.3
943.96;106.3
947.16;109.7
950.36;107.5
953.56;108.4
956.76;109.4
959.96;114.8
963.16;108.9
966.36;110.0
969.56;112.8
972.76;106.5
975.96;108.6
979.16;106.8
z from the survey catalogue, 0.20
